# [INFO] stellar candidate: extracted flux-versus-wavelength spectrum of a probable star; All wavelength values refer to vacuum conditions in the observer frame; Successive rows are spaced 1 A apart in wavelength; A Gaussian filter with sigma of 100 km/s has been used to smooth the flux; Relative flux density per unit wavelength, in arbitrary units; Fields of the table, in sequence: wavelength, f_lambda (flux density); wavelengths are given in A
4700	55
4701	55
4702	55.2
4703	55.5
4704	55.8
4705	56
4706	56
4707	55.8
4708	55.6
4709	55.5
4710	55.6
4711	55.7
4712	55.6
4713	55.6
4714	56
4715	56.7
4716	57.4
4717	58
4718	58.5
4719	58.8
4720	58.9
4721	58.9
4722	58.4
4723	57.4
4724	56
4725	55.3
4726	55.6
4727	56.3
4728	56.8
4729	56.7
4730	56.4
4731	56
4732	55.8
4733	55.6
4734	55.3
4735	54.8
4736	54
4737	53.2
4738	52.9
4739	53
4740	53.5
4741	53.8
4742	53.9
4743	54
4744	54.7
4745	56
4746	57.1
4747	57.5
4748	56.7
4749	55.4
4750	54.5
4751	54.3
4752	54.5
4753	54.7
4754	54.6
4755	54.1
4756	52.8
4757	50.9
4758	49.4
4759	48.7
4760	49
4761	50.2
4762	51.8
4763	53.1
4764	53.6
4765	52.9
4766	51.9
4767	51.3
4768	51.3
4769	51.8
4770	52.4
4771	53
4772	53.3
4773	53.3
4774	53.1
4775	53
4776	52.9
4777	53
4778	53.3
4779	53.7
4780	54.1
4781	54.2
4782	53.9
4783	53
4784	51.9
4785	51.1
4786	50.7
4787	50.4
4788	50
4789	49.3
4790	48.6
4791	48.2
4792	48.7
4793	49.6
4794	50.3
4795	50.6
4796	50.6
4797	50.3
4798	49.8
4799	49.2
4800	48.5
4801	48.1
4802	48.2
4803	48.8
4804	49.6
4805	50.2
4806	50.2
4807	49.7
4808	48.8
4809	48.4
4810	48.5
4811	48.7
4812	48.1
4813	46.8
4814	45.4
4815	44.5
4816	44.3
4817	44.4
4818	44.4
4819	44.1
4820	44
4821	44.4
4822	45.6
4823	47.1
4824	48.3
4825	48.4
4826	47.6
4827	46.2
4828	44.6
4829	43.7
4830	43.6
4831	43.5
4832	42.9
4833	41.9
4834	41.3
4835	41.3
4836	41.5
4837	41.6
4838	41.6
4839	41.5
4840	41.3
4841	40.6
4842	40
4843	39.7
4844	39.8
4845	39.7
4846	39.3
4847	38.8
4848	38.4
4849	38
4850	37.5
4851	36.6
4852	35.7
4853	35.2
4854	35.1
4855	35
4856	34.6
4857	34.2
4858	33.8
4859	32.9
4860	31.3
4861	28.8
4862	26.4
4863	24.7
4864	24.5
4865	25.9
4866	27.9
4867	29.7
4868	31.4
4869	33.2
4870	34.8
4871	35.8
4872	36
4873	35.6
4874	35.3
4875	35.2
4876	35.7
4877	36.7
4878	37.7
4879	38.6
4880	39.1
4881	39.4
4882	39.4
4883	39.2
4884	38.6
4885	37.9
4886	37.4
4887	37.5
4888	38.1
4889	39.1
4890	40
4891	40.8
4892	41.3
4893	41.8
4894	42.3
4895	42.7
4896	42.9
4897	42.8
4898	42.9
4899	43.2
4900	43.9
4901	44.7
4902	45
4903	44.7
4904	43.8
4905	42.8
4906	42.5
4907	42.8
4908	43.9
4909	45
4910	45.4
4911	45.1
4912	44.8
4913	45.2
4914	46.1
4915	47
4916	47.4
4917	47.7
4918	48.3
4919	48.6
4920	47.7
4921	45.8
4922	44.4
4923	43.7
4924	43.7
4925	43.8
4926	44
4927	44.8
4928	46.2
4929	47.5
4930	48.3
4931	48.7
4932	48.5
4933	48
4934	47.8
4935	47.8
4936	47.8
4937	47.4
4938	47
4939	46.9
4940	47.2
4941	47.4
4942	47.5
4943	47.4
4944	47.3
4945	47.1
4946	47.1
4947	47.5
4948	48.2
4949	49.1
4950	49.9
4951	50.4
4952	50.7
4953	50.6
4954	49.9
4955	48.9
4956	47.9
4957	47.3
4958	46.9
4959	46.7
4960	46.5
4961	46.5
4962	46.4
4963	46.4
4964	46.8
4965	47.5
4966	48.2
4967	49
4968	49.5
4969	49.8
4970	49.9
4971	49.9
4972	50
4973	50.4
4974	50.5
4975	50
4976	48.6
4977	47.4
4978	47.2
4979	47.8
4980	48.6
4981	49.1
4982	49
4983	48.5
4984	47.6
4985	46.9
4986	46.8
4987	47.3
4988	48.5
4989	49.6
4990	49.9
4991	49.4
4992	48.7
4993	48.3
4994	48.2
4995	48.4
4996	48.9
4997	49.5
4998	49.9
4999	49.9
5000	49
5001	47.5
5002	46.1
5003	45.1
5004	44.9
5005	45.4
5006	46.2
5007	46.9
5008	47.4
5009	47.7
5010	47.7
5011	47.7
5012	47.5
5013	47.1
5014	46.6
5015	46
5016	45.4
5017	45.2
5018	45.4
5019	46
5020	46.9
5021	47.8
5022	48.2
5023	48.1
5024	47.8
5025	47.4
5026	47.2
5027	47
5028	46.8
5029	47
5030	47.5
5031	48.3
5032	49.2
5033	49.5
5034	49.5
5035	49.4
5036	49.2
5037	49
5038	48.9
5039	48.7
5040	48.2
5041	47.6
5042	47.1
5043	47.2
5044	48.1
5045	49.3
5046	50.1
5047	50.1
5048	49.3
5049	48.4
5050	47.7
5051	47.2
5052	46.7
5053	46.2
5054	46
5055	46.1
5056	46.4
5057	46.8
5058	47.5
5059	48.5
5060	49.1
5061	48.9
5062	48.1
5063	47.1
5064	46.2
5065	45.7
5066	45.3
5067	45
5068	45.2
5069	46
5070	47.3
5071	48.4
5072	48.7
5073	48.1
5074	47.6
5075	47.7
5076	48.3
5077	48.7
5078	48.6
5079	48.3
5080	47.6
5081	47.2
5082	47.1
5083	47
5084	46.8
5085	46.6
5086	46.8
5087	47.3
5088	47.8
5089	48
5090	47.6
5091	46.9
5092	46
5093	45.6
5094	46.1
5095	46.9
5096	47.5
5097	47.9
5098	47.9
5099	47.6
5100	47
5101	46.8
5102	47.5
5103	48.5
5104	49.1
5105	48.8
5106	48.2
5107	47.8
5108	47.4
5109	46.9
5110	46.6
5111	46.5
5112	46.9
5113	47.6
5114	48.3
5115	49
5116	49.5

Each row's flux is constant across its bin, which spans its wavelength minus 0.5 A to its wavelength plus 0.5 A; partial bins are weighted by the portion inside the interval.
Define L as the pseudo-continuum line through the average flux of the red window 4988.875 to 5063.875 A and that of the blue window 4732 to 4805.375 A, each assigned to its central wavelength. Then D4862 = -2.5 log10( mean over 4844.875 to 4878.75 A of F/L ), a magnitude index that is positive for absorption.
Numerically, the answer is 0.44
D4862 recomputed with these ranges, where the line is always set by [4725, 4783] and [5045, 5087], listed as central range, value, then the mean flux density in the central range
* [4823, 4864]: 0.32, 38.8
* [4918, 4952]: 0.07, 47.2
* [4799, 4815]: 0.09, 48.4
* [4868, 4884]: 0.36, 36.7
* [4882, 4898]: 0.26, 40.2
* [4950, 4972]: 0.03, 48.4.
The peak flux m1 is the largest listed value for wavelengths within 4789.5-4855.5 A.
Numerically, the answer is 50.6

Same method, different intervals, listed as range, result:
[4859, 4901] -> 44.7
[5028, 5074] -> 50.1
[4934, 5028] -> 50.7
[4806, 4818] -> 50.2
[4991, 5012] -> 49.9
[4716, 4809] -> 58.9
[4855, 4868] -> 35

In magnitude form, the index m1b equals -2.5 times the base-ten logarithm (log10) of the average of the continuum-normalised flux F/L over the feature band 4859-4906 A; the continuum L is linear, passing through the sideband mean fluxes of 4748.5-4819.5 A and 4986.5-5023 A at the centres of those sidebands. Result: 0.30 mag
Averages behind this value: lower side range 50.6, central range 37.3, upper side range 47.5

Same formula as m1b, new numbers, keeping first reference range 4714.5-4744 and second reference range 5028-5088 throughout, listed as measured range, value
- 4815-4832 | 0.18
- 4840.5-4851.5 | 0.33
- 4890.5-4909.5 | 0.20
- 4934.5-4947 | 0.07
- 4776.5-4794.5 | 0.07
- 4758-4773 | 0.07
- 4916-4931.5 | 0.11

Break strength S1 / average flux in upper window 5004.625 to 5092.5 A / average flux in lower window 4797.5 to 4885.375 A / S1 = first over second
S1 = 1.2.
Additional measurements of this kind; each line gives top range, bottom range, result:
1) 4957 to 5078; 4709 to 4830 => 0.92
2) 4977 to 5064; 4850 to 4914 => 1.26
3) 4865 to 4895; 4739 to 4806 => 0.71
